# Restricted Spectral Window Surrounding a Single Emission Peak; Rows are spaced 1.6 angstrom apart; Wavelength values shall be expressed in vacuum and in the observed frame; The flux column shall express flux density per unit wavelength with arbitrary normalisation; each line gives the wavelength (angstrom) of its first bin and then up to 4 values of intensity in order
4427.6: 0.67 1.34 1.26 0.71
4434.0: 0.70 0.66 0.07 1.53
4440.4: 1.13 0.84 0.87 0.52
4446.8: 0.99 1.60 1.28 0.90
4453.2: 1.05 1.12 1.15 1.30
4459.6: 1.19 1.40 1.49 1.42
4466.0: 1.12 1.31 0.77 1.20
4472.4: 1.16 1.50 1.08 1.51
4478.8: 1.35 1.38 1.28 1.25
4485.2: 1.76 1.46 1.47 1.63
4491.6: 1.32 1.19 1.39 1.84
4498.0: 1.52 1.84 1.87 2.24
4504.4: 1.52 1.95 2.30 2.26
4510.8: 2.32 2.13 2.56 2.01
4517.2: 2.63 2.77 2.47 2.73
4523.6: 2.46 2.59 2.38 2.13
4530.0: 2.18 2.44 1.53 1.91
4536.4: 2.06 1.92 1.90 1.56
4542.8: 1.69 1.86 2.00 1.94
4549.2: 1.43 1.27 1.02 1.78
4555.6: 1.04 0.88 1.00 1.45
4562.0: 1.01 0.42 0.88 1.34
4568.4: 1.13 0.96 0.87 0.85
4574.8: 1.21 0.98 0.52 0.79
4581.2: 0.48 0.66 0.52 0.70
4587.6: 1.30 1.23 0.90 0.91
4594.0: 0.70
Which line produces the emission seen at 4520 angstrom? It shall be C III]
